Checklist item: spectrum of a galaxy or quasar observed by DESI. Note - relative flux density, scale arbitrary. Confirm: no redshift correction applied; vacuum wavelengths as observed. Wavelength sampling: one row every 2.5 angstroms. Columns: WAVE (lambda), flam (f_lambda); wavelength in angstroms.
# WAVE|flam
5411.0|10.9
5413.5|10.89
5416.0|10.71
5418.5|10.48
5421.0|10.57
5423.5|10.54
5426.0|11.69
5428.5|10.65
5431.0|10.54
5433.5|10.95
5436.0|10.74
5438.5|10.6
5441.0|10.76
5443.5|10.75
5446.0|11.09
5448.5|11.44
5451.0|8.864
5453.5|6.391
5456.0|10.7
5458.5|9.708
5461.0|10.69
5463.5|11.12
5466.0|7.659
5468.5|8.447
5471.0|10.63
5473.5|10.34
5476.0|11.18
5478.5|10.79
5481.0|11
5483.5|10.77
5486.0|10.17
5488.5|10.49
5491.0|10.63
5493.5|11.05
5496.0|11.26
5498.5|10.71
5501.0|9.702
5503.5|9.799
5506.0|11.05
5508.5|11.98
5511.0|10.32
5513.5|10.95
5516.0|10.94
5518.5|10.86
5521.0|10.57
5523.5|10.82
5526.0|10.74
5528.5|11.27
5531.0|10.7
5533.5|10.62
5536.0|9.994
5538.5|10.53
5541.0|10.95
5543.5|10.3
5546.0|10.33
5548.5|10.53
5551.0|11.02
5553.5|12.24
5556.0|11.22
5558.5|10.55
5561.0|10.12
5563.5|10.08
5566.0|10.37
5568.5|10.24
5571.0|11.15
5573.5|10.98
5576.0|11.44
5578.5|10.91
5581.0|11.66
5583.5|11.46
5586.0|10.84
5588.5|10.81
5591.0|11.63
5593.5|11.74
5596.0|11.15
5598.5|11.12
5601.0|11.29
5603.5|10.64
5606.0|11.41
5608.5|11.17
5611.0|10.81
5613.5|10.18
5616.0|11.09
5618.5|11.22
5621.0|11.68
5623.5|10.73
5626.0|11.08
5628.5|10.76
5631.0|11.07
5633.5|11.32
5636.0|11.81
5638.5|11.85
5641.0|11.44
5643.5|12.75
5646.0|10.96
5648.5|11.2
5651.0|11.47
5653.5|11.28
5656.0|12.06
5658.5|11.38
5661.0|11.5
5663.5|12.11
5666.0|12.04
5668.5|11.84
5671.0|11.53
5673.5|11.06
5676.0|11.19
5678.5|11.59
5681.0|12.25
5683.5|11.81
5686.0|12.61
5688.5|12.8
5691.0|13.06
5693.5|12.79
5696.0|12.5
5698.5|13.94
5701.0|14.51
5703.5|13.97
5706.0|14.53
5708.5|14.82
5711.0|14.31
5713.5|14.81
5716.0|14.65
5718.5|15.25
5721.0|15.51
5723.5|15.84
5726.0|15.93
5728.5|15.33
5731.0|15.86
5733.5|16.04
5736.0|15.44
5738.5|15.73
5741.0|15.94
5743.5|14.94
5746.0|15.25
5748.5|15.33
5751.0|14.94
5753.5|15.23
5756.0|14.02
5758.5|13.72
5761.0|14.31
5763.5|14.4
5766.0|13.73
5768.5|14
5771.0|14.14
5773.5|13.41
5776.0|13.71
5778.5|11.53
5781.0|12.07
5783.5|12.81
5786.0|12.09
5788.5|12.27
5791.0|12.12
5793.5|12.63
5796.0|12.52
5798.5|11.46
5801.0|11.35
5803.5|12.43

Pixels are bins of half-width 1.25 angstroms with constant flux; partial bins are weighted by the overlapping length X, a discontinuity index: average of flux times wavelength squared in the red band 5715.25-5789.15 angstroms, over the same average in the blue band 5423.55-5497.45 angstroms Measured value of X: 1.5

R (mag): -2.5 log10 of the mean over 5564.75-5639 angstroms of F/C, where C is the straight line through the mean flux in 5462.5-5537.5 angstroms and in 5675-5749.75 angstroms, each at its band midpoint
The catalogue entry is 0.11 mag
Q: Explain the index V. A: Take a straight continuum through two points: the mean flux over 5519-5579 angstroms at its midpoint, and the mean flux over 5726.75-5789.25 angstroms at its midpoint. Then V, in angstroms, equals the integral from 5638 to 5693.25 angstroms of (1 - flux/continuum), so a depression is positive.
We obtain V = 3.9 angstroms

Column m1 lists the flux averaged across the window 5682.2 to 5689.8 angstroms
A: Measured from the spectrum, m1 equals 12.4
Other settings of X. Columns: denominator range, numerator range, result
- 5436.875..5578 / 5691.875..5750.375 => 1.53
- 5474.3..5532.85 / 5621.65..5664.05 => 1.12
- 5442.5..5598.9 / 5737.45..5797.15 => 1.41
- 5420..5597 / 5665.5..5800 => 1.40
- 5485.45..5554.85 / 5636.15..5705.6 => 1.19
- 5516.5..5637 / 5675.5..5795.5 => 1.35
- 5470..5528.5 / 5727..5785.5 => 1.47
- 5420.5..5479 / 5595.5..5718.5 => 1.27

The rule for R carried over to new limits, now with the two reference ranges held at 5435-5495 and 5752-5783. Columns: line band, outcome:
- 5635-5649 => 0.05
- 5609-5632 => 0.10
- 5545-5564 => 0.05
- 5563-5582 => 0.06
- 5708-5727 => -0.16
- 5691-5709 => -0.07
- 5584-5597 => 0.04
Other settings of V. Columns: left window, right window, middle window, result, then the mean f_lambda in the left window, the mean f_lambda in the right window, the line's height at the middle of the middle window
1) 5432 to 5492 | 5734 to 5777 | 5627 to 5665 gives 4.3 angstroms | 10.2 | 14.6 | 13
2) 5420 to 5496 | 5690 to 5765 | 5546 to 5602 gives 5.7 angstroms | 10.4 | 14.8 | 12.3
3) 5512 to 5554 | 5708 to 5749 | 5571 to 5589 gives 1.0 angstroms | 10.8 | 15.4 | 11.9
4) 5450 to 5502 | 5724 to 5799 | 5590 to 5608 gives 0.8 angstroms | 10.1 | 14.1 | 11.8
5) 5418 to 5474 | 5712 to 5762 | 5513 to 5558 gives 3.6 angstroms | 10.2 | 15.2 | 11.8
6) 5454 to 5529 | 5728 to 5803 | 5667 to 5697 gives 1.7 angstroms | 10.5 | 13.8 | 12.8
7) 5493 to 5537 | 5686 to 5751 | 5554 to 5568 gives 1.3 angstroms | 10.7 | 14.7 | 11.6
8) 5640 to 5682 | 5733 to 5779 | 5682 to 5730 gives -4.2 angstroms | 11.6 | 14.5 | 13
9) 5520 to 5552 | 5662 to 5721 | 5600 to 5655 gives 3.8 angstroms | 10.6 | 13.1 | 12.1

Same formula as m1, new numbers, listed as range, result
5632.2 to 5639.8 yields 11.7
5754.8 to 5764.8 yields 14.1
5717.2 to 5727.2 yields 15.6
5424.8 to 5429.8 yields 11.2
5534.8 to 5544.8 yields 10.4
